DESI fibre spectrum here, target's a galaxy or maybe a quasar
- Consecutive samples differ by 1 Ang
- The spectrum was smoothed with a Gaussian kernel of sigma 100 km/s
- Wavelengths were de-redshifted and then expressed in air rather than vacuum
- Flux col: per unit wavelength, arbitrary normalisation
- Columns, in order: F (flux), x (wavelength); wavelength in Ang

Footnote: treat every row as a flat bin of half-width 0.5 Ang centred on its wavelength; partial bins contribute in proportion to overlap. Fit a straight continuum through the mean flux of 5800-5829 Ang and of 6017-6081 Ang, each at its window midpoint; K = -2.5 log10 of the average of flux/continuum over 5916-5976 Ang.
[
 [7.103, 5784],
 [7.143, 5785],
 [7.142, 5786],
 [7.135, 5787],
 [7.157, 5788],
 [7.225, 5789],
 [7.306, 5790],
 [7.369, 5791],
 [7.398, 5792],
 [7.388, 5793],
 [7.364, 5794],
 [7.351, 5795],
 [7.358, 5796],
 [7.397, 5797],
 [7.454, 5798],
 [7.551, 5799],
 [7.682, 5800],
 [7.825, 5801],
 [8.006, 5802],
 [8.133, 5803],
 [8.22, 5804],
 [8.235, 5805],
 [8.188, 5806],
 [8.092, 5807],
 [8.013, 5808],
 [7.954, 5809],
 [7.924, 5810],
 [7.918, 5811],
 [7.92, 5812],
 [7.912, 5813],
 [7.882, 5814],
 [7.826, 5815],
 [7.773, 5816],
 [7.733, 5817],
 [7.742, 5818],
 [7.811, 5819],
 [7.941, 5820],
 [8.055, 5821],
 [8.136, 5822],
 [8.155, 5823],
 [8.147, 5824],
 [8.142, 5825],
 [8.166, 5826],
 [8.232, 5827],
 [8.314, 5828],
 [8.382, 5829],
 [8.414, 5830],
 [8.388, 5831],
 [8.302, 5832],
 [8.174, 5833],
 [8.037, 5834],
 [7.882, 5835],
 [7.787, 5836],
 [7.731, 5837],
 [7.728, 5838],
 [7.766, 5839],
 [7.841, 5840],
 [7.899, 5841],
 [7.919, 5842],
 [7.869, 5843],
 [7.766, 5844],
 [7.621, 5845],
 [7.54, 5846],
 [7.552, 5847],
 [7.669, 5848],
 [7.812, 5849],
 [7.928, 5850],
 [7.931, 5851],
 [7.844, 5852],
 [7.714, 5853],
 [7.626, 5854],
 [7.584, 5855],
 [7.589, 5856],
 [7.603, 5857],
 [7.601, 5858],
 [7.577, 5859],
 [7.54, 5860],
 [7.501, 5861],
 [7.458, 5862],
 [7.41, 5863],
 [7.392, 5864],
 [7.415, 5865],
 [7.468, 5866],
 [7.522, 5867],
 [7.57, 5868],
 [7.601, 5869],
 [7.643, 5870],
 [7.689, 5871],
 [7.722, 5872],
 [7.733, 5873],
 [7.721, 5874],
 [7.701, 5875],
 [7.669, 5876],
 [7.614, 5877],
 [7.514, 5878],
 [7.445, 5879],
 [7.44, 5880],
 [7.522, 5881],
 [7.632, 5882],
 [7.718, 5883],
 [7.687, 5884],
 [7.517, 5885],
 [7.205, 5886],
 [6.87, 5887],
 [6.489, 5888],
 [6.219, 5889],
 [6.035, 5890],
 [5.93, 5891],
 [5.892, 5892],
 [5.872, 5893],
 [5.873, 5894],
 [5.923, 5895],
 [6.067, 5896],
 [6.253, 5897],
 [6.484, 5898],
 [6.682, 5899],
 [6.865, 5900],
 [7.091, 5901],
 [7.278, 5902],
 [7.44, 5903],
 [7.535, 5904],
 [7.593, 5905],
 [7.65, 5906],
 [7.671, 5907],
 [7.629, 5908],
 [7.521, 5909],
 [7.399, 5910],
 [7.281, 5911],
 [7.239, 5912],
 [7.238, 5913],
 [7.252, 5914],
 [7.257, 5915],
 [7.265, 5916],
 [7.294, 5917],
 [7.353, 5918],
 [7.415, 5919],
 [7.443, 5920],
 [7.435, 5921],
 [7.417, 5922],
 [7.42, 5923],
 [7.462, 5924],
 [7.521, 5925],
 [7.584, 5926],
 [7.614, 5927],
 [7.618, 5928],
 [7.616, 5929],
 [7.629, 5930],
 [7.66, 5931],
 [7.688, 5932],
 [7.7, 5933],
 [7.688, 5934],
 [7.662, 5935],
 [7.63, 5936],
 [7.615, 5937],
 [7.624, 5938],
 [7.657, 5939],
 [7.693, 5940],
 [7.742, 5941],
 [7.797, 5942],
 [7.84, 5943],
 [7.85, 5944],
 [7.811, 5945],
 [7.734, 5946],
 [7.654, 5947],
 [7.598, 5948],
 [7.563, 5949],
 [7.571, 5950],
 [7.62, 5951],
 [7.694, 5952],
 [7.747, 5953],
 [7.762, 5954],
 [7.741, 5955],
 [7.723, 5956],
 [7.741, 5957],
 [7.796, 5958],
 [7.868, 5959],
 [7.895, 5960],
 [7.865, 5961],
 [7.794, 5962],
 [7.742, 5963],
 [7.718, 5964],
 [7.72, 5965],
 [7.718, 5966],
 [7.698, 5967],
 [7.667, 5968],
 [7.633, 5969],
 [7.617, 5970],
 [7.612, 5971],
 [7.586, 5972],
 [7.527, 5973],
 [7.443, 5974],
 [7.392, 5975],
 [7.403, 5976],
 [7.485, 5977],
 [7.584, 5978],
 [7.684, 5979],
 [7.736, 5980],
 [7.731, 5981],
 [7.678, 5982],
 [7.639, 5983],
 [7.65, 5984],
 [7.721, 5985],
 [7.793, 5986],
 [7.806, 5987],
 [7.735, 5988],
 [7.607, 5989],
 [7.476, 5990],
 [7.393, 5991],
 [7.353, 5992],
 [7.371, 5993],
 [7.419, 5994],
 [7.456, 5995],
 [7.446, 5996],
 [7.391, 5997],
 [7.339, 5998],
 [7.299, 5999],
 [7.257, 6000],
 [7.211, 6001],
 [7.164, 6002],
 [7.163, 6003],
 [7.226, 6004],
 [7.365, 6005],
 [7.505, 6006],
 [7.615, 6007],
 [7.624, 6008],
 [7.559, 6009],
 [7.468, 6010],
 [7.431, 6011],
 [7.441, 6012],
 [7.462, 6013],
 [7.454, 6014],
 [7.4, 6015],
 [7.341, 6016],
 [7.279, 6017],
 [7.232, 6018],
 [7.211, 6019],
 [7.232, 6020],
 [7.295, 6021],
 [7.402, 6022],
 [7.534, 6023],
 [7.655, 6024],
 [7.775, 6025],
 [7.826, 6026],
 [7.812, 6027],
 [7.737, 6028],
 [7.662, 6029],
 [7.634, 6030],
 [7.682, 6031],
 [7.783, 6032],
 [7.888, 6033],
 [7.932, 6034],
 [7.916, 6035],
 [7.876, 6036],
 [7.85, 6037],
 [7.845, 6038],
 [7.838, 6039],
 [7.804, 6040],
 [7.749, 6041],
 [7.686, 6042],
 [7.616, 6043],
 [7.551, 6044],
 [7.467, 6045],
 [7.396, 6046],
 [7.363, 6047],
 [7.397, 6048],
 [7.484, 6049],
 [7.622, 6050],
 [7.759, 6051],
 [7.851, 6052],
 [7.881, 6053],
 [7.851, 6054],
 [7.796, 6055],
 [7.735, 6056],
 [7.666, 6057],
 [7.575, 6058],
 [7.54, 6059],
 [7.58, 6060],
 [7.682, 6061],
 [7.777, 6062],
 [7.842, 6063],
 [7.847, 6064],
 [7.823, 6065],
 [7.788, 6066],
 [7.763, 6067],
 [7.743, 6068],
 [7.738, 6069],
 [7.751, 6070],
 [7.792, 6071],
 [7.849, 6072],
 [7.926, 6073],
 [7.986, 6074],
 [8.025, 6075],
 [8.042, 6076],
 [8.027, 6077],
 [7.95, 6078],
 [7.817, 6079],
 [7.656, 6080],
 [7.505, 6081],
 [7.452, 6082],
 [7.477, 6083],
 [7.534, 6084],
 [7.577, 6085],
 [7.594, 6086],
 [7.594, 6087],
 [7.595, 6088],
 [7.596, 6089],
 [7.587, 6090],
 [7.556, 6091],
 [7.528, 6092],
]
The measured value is 0.03 mag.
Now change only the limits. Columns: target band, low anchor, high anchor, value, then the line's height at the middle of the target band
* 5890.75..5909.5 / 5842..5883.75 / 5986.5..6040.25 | 0.12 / 7.6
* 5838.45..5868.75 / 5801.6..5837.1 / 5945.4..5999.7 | 0.04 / 7.95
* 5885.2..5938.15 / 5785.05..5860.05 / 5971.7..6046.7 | 0.08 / 7.68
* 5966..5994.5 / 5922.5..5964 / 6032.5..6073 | 0.02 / 7.7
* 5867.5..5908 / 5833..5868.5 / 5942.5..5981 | 0.08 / 7.68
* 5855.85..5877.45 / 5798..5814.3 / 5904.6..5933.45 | 0.02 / 7.7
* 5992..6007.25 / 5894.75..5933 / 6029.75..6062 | 0.03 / 7.56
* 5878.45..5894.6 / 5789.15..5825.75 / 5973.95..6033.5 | 0.13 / 7.69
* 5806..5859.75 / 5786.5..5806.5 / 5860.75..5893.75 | -0.07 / 7.44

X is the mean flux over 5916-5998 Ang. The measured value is 7.62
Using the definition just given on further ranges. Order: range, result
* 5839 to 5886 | 7.63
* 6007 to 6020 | 7.41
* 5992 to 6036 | 7.49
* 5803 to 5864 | 7.89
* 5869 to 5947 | 7.32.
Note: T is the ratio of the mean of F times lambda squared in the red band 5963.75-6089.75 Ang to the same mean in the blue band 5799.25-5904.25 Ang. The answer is 1.07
